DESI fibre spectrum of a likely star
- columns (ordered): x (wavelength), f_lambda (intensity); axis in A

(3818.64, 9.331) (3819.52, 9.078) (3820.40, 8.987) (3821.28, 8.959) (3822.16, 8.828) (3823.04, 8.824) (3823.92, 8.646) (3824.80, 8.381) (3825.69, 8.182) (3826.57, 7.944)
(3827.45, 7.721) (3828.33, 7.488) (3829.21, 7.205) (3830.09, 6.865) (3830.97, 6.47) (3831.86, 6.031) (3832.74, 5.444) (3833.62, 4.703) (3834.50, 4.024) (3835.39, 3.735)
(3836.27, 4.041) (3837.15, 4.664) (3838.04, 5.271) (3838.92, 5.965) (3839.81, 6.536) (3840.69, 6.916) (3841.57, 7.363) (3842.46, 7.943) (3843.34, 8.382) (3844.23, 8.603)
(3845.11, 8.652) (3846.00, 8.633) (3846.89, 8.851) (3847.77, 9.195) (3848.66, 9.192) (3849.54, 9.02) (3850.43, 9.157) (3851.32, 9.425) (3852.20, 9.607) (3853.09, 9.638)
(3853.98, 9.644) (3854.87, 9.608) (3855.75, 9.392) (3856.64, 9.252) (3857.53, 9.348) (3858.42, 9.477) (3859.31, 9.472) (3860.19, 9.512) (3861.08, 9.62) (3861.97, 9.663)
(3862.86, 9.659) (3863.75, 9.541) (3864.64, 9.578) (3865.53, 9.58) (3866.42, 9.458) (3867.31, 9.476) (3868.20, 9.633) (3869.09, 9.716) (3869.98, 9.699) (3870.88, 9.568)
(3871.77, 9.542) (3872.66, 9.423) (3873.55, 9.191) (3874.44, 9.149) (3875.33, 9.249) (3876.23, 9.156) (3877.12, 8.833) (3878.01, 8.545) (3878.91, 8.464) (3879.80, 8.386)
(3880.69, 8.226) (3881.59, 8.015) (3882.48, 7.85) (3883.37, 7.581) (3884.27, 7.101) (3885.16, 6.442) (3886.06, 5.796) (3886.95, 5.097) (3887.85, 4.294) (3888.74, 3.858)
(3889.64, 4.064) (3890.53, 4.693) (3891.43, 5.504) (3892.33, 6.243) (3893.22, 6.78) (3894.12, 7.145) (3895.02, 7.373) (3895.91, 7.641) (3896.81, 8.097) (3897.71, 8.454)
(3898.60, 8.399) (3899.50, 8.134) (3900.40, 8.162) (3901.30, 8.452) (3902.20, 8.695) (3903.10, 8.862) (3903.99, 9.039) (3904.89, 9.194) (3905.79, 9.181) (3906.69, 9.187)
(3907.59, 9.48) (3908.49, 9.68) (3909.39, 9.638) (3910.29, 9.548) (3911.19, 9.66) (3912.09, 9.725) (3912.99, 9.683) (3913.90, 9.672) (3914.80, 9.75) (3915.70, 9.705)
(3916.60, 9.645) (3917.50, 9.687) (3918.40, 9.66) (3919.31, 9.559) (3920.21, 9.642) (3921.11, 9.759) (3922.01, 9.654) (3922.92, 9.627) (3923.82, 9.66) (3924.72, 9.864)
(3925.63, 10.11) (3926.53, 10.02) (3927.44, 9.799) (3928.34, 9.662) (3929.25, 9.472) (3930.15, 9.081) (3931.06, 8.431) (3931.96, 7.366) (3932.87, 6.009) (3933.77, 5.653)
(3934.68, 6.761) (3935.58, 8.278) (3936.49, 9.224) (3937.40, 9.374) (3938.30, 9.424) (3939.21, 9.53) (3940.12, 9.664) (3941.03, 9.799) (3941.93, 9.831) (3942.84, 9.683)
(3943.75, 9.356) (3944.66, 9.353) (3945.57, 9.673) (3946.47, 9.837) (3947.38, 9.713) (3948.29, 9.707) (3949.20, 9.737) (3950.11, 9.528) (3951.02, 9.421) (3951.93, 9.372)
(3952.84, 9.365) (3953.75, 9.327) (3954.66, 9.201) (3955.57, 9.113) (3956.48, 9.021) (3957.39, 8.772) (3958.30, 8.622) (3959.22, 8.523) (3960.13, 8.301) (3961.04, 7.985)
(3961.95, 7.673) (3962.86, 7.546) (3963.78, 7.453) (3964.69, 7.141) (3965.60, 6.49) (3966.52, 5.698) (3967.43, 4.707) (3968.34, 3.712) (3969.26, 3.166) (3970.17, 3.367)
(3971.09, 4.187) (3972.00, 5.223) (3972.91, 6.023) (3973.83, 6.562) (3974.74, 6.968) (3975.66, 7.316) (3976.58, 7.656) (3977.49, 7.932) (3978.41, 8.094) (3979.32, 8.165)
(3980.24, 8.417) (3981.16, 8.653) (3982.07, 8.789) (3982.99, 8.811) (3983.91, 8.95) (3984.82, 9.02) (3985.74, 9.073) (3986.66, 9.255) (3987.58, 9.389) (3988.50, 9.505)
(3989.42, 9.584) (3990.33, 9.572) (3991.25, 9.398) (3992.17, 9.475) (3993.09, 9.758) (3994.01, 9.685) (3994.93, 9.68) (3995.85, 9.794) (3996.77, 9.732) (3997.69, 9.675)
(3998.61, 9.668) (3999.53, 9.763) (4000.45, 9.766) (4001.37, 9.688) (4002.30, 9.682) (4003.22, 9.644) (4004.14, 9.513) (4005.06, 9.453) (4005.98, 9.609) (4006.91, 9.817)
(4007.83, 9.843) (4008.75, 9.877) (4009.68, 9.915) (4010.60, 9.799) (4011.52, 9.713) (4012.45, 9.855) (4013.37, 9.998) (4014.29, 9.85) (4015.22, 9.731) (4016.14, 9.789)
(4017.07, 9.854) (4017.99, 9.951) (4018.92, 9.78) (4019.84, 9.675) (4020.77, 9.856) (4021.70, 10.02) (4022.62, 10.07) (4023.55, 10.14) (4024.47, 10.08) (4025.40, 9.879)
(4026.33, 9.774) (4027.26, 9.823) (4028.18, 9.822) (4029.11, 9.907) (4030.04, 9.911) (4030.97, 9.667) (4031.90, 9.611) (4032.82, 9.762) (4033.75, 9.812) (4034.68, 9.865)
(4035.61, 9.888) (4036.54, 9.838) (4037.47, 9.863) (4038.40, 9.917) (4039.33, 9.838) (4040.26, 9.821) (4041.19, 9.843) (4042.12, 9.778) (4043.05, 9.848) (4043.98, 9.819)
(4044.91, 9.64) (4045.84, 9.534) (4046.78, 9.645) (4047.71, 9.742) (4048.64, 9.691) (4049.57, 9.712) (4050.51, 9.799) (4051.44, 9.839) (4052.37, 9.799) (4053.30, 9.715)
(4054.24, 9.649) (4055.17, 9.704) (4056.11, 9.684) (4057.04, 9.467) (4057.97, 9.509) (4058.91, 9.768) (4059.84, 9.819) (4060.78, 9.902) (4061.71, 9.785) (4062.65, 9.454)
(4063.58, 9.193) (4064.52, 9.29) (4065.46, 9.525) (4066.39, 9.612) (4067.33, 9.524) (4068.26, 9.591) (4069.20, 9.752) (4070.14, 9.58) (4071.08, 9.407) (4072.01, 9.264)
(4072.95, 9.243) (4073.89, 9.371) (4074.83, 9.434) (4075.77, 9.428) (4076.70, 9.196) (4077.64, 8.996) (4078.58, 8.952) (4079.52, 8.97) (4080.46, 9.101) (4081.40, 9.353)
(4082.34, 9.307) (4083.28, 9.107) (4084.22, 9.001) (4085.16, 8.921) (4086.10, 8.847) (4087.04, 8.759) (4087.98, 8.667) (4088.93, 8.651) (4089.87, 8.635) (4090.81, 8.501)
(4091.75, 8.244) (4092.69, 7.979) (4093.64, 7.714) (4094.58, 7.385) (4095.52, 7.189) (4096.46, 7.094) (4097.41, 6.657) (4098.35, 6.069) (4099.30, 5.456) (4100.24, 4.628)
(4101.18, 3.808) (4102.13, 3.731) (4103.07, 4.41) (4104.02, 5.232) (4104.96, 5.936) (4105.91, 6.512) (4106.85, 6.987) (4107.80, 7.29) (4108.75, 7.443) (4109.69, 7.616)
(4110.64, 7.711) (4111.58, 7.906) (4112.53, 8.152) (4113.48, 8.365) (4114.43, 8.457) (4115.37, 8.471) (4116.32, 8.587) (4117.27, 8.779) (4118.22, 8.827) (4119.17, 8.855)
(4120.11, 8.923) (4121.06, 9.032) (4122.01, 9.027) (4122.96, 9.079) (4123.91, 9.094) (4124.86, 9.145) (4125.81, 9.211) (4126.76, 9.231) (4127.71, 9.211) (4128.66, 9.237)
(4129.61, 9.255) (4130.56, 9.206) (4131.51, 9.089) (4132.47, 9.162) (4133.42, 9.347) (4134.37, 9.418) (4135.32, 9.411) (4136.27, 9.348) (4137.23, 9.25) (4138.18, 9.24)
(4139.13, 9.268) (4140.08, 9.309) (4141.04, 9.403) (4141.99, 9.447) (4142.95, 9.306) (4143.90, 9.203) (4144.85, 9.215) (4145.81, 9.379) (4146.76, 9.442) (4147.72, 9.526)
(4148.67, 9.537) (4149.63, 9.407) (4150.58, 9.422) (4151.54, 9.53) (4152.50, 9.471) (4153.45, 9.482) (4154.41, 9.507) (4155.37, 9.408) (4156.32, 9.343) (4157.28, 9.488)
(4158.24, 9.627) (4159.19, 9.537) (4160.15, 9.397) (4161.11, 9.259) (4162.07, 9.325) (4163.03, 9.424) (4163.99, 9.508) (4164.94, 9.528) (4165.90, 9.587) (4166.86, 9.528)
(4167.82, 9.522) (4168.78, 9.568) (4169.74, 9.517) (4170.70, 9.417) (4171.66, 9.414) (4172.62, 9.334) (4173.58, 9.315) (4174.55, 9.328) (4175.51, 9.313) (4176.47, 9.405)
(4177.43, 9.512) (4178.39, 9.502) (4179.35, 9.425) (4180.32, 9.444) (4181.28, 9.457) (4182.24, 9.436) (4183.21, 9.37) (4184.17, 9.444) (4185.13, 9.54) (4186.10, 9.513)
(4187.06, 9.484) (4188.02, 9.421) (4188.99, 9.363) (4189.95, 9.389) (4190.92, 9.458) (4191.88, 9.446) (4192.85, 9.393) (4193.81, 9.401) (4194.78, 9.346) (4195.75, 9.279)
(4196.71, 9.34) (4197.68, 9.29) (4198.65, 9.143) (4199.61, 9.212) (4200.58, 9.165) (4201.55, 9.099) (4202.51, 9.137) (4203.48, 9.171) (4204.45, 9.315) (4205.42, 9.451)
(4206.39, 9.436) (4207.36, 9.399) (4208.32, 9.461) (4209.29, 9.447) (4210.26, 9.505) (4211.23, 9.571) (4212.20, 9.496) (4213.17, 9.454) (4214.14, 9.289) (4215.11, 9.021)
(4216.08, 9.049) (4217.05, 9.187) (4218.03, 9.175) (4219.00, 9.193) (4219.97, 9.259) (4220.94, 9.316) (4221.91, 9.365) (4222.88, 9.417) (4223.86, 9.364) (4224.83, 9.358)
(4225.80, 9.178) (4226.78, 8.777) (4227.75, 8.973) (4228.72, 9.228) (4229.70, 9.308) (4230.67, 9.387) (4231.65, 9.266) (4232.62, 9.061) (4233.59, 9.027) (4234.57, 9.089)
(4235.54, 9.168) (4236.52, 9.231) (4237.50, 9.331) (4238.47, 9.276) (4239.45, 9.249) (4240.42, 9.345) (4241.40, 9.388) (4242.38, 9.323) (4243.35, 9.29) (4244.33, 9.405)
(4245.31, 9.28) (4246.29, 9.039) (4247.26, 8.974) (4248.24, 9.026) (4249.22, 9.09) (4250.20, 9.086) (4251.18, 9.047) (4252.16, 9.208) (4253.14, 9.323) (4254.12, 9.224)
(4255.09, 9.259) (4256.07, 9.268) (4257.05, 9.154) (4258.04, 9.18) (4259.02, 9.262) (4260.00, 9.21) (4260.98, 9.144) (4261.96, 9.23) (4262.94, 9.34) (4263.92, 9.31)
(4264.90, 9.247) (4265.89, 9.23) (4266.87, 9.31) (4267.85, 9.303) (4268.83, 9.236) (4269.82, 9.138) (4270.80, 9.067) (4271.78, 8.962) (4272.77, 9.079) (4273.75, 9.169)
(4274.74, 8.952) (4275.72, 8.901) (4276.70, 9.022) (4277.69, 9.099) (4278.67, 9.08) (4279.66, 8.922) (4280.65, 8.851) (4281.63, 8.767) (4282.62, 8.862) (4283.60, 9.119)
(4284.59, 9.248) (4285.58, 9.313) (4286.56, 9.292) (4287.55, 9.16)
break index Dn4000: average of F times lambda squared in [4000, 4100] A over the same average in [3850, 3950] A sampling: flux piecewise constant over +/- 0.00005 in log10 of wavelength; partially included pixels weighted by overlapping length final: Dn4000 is 1.15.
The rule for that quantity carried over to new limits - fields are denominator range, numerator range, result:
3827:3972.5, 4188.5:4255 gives 1.32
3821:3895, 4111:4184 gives 1.35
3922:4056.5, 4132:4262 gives 1.14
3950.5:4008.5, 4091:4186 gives 1.13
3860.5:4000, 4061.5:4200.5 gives 1.15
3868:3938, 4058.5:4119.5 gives 1.07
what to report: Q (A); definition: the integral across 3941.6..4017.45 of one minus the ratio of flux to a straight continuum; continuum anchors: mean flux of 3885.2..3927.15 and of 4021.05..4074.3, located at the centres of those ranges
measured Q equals 3.4 A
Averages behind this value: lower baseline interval 8.38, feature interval 8.67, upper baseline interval 9.72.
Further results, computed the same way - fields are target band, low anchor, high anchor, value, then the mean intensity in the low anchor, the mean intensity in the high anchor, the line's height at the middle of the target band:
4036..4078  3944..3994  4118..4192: -4.4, 8.12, 9.36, 8.7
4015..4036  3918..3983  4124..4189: -2.8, 8.3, 9.39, 8.7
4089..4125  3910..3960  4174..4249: 7.1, 9.25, 9.3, 9.28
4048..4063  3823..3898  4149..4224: -1.6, 7.87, 9.39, 8.78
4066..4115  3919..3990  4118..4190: 5.7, 8.37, 9.36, 9.04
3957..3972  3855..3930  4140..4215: 4.2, 8.7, 9.4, 8.88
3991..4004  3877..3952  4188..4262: -1.4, 8.55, 9.26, 8.74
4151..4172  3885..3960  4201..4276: -0.9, 8.65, 9.23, 9.09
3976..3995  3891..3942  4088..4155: -0.6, 8.86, 8.31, 8.68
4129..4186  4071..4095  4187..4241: -1.9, 8.86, 9.28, 9.1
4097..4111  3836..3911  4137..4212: 4.9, 8.27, 9.4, 9.14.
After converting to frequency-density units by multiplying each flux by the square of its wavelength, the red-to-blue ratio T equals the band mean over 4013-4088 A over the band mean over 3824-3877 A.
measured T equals 1.28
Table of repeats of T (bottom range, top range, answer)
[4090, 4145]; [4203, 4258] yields 1.21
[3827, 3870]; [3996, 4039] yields 1.32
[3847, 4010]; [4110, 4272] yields 1.22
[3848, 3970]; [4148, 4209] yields 1.25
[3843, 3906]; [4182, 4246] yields 1.31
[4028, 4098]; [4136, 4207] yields 1.07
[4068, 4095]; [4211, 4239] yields 1.11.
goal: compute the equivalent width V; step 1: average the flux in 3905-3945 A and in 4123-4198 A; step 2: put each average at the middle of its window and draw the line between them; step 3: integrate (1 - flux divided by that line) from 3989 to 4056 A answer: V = -3.31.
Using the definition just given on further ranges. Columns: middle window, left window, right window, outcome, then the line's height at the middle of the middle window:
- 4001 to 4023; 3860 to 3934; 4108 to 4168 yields -2.4 A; 8.84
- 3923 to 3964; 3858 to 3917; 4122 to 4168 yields -1.6 A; 8.64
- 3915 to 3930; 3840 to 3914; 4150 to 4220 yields -1.9 A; 8.63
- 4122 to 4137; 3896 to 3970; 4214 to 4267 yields -0.3 A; 9.05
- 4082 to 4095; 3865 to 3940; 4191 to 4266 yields 0.6 A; 8.94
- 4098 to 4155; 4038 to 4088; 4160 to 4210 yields 6.3 A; 9.44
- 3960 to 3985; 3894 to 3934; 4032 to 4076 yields 6.5 A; 9.29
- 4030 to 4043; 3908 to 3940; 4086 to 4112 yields -3.5 A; 7.75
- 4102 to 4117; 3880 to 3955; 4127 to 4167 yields 3.4 A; 9.25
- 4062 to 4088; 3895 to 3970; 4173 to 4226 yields -0.5 A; 9.07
